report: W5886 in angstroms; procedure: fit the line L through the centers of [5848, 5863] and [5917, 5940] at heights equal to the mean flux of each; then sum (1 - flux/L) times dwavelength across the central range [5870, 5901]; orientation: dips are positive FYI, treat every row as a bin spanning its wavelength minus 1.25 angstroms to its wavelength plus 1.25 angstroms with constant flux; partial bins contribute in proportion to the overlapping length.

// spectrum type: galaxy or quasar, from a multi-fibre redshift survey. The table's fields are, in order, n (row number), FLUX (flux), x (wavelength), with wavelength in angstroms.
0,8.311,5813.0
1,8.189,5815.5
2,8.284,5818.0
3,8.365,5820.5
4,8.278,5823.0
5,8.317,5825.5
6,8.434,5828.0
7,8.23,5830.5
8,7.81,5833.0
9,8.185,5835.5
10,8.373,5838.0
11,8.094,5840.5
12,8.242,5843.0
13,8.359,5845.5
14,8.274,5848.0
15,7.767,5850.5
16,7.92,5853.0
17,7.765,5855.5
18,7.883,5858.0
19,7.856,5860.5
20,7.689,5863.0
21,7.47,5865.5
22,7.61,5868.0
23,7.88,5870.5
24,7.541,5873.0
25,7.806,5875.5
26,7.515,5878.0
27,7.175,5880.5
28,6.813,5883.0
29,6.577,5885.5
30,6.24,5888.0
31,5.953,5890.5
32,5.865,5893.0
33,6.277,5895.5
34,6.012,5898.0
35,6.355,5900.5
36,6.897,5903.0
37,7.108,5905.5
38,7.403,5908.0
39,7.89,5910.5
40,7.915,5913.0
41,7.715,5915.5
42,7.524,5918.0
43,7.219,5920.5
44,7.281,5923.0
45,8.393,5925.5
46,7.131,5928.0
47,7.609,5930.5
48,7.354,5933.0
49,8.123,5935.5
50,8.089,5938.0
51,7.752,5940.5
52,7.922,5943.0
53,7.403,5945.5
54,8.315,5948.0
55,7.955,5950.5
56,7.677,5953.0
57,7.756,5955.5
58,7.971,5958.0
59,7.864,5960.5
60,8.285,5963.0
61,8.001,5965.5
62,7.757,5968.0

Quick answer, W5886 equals 4.1 angstroms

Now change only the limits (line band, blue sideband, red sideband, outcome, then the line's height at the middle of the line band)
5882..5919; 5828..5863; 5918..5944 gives 4.6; 7.81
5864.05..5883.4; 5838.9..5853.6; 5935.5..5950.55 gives 1.3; 8.07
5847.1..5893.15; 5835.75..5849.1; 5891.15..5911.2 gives 0.9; 7.51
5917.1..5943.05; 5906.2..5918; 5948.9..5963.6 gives 0.4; 7.77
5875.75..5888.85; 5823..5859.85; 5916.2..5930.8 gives 1.5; 7.82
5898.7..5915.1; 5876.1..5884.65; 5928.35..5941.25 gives 0.5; 7.46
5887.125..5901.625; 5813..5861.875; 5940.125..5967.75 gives 3.5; 8.02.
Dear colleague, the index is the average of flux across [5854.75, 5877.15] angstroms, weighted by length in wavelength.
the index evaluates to 7.72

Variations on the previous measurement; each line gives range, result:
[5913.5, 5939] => 7.65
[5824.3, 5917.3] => 7.49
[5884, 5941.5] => 7.16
